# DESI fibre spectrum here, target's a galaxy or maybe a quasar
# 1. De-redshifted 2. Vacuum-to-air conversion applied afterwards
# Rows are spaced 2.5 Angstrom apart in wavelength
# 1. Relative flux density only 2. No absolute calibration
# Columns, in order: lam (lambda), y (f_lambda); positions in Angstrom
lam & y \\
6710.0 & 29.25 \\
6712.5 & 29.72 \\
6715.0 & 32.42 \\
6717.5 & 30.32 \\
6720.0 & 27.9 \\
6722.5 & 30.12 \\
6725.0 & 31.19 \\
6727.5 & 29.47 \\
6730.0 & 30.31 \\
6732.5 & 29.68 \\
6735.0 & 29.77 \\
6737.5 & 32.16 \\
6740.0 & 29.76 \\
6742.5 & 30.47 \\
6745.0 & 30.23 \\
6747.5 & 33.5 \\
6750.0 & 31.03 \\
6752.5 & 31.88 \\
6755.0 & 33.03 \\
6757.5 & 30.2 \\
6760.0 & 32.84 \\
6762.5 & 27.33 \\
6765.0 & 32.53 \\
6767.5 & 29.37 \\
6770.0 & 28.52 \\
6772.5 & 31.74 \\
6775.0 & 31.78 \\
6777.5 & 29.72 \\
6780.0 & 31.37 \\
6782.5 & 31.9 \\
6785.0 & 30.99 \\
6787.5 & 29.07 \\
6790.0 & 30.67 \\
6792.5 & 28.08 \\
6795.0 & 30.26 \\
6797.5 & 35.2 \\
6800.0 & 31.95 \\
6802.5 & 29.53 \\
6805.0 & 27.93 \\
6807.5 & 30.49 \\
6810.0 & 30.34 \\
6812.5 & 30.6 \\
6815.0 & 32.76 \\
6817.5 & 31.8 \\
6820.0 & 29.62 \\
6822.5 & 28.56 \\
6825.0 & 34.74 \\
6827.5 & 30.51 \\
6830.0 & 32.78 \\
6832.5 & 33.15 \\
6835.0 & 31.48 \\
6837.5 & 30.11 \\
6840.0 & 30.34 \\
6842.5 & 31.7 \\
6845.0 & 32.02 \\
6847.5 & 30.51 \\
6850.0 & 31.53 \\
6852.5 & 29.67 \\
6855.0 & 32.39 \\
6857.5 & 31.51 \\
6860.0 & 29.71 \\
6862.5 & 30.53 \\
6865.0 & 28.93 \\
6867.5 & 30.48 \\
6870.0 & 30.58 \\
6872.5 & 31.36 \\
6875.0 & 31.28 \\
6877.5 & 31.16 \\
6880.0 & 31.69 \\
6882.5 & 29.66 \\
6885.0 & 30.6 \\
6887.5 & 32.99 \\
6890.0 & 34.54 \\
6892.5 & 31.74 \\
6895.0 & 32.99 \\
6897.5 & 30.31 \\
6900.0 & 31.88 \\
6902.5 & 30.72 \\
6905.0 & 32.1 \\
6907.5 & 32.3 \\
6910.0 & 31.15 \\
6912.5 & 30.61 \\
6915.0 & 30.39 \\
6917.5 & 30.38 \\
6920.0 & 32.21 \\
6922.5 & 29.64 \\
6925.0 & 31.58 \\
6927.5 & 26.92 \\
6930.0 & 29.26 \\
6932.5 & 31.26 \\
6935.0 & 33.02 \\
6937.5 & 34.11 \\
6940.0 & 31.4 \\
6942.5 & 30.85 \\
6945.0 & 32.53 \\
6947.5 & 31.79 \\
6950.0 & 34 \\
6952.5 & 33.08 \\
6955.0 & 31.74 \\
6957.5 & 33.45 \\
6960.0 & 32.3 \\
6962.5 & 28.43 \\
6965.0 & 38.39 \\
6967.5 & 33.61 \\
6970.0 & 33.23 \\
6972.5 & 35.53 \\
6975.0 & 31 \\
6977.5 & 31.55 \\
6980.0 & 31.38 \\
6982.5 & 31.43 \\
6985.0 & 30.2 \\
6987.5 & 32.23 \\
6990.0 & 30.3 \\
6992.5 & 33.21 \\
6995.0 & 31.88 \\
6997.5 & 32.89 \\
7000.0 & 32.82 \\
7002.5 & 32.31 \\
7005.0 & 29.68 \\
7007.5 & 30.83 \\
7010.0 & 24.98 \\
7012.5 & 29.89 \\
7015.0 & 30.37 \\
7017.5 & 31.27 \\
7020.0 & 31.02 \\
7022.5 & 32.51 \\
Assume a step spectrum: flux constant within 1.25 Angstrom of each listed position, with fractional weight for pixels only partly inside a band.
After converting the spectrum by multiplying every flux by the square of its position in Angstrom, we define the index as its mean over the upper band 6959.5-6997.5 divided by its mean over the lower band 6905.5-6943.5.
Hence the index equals 1.06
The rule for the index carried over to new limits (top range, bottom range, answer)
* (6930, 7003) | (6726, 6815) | 1.12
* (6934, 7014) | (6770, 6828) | 1.09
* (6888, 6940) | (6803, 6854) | 1.04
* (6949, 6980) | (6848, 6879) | 1.10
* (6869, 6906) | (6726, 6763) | 1.07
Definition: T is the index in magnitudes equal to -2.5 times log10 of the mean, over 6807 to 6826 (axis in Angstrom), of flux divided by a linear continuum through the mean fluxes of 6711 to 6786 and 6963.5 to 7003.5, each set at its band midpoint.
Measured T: 0.01 mag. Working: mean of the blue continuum 30.7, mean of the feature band 31.1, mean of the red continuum 32.6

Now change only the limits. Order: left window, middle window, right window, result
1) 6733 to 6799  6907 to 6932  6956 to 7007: 0.051 mag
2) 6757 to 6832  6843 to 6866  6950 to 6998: 0.019 mag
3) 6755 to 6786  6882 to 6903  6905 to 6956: -0.019 mag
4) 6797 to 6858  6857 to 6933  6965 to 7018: 0.014 mag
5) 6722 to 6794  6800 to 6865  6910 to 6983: 0.007 mag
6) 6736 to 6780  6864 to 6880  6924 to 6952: 0.021 mag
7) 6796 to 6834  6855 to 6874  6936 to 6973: 0.045 mag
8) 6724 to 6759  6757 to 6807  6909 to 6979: 0.020 mag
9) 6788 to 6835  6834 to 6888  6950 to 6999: 0.020 mag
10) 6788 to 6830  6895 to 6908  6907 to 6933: -0.037 mag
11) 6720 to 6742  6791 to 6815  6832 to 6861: 0.006 mag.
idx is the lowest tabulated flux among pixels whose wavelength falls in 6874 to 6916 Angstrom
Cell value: 29.66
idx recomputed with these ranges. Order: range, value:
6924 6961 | 26.92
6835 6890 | 28.93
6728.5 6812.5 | 27.33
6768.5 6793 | 28.08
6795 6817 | 27.93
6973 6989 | 30.2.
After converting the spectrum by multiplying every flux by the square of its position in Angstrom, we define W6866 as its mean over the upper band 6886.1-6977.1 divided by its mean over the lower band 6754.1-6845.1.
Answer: 1.1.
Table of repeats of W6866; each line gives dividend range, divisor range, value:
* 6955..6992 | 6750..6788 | 1.11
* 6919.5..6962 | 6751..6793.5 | 1.08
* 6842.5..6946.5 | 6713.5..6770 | 1.06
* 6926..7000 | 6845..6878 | 1.07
